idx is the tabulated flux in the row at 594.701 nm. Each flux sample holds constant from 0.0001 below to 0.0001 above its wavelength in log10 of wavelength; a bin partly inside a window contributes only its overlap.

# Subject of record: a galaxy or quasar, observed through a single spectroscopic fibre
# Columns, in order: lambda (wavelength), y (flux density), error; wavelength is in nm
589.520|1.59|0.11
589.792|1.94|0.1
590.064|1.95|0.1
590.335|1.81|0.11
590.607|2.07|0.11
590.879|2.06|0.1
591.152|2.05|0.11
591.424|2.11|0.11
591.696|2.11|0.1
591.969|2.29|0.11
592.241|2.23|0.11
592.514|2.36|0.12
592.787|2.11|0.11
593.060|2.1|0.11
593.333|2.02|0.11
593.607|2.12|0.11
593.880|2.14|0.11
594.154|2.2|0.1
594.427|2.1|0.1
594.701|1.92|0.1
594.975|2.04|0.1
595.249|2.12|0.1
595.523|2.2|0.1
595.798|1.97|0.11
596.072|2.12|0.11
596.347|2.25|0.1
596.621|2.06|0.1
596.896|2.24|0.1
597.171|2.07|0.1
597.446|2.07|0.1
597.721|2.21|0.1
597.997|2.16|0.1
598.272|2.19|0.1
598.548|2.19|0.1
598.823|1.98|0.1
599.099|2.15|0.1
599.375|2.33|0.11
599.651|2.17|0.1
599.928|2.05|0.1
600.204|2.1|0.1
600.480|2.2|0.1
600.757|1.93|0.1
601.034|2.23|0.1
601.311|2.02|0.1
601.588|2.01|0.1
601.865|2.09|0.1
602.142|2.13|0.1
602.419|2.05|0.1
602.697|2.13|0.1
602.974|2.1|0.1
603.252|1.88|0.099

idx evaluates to 1.92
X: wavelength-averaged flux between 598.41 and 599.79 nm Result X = 2.16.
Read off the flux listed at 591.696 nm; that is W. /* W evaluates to 2.11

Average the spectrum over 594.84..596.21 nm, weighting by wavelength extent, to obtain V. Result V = 2.09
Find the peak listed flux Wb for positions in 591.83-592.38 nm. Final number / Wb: 2.29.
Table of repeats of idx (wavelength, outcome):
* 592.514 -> 2.36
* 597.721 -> 2.21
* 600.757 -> 1.93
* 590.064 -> 1.95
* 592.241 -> 2.23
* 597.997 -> 2.16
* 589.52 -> 1.59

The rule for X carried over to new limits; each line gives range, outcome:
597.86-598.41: 2.18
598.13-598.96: 2.12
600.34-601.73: 2.08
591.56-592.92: 2.22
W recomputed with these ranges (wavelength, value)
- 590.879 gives 2.06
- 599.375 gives 2.33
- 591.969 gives 2.29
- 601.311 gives 2.02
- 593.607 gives 2.12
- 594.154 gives 2.2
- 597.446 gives 2.07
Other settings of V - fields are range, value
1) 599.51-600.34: 2.11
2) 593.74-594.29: 2.17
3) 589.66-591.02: 1.97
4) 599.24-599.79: 2.25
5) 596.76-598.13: 2.15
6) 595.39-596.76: 2.12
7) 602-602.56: 2.09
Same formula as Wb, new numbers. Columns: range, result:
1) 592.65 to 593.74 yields 2.12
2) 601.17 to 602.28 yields 2.13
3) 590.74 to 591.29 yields 2.06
